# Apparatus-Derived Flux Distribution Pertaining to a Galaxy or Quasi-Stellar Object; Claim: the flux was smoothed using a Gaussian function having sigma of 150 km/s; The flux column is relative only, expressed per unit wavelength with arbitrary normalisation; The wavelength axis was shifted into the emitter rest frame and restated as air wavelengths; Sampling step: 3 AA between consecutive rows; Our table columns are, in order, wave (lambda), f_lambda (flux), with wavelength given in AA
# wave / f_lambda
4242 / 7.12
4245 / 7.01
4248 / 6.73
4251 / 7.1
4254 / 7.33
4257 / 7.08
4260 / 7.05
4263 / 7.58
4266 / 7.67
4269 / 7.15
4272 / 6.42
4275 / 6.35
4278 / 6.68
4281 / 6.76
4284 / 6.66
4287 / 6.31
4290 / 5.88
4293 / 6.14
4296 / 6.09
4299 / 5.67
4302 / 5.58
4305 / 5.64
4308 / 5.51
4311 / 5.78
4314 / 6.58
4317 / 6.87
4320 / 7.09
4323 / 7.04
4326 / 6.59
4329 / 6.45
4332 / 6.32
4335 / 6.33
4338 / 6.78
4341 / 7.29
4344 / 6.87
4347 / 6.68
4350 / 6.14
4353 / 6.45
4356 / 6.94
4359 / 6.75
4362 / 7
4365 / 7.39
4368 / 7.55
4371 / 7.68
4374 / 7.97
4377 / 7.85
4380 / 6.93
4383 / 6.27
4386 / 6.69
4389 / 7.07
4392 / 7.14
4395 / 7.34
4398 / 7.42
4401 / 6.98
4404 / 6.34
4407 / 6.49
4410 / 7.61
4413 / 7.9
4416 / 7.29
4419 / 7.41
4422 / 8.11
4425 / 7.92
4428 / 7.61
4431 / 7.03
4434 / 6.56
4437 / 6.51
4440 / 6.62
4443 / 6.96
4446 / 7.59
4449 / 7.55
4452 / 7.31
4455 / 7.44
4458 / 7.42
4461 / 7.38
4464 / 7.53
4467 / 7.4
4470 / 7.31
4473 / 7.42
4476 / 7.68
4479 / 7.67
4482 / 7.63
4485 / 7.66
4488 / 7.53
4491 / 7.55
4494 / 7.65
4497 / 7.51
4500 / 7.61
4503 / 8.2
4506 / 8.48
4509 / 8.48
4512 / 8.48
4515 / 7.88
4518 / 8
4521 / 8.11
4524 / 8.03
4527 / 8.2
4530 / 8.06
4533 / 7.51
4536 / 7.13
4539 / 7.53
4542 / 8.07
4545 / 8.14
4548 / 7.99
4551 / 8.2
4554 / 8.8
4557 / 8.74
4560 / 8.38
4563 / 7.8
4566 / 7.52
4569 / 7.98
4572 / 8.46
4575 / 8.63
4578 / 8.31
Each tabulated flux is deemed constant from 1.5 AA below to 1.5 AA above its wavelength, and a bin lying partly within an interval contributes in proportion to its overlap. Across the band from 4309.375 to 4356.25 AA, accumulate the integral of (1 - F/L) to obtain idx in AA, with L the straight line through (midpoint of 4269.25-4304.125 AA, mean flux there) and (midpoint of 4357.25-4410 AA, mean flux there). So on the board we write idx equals 0.3 AA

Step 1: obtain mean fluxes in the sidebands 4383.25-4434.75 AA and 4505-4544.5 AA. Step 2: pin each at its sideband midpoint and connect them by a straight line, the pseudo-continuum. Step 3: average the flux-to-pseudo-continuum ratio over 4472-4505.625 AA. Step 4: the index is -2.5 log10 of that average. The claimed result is 0.01 mag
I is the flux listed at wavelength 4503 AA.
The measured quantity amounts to 8.2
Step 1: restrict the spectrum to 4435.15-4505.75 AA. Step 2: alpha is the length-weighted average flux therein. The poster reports 7.45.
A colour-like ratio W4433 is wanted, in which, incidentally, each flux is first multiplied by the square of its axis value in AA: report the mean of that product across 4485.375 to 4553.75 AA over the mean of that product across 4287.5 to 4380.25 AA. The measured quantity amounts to 1.30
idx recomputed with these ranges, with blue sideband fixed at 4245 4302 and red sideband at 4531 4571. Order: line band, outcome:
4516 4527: -0.29 AA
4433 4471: 1.61 AA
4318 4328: 0.05 AA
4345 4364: 1.02 AA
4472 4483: 0.05 AA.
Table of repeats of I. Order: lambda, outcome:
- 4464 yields 7.53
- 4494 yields 7.65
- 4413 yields 7.9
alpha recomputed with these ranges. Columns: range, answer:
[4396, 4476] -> 7.28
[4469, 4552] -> 7.85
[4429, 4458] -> 7.09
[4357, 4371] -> 7.22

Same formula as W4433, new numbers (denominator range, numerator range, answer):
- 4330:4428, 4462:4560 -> 1.18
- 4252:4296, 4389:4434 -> 1.15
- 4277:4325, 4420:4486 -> 1.26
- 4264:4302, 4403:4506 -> 1.24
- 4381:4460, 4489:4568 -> 1.17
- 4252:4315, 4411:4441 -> 1.21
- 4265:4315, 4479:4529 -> 1.40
